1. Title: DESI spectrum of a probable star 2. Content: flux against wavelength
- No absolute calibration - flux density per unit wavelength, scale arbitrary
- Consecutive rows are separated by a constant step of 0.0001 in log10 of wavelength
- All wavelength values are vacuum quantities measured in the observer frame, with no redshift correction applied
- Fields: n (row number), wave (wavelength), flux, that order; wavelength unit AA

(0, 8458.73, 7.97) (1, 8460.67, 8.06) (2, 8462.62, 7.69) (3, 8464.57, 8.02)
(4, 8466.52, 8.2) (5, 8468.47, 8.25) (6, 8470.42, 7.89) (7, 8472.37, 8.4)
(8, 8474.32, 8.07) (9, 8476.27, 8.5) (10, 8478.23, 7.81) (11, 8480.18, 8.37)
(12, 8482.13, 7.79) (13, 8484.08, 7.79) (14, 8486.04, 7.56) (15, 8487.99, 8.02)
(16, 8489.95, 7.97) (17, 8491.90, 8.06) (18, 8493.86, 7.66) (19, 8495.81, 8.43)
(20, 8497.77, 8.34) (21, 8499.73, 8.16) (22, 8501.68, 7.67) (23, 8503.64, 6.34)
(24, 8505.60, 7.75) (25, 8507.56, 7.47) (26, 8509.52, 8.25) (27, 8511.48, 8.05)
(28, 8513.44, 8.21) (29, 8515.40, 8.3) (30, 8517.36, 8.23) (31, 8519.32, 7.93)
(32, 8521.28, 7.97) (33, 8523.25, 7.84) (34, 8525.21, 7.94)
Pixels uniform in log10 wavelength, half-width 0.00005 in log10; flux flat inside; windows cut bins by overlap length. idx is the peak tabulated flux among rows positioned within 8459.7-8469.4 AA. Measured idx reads 8.25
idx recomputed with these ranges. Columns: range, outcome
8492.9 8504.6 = 8.43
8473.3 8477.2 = 8.5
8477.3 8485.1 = 8.37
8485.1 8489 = 8.02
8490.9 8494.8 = 8.06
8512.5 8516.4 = 8.3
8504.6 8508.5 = 7.75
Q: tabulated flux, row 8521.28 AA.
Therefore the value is 7.97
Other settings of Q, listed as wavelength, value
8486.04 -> 7.56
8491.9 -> 8.06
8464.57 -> 8.02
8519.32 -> 7.93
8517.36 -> 8.23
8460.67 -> 8.06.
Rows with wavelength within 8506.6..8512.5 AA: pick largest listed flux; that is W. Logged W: 8.25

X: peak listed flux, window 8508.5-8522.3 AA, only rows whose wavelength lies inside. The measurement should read 8.3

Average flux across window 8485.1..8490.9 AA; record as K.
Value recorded 7.85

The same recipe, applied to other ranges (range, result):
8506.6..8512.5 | 7.93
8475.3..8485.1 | 8.05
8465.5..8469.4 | 8.22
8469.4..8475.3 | 8.13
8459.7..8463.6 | 7.88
